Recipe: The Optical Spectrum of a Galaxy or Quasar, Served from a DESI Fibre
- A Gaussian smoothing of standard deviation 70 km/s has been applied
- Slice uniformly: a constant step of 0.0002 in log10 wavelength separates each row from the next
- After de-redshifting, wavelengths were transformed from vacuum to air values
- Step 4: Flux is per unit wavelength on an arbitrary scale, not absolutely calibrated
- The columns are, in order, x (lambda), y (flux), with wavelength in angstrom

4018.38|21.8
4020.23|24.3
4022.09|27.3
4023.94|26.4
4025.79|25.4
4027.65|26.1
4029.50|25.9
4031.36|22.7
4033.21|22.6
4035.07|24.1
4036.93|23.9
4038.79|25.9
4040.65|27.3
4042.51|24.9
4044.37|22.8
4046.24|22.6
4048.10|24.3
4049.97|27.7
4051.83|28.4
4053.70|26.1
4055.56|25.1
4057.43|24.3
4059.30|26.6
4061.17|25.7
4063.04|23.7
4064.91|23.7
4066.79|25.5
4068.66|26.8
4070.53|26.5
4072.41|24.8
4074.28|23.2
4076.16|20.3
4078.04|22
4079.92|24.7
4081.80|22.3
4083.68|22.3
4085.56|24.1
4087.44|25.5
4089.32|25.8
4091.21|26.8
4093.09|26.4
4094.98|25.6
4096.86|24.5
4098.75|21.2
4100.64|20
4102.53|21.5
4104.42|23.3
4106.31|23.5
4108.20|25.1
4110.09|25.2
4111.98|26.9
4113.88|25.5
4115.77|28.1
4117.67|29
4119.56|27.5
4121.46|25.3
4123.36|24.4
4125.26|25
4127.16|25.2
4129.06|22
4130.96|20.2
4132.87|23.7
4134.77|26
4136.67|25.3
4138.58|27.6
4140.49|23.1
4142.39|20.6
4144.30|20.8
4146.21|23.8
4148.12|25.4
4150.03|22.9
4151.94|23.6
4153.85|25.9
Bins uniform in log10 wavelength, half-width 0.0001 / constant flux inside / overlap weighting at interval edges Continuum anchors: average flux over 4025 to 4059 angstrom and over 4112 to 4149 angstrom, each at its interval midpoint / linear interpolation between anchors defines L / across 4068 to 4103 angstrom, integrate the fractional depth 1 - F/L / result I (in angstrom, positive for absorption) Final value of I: 1.3 angstrom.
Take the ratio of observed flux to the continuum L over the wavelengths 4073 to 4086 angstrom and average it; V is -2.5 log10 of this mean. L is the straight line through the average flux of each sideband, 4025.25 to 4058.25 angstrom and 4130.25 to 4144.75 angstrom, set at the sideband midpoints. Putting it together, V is 0.08 mag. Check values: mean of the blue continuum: 25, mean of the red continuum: 23.6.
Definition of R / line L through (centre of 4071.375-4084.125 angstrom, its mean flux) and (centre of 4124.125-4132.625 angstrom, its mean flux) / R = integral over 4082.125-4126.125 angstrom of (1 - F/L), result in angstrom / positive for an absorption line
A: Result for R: -3.5 angstrom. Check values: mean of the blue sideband 22.8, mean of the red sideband 23.2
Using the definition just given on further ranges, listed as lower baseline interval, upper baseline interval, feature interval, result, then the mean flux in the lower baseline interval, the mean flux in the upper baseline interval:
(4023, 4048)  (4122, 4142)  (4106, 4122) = -1.4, 24.7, 24.2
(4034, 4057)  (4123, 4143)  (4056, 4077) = 0.2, 25.2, 24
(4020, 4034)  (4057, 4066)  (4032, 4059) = 0.0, 25.2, 24.8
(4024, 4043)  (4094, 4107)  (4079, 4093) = -0.8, 25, 22.8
